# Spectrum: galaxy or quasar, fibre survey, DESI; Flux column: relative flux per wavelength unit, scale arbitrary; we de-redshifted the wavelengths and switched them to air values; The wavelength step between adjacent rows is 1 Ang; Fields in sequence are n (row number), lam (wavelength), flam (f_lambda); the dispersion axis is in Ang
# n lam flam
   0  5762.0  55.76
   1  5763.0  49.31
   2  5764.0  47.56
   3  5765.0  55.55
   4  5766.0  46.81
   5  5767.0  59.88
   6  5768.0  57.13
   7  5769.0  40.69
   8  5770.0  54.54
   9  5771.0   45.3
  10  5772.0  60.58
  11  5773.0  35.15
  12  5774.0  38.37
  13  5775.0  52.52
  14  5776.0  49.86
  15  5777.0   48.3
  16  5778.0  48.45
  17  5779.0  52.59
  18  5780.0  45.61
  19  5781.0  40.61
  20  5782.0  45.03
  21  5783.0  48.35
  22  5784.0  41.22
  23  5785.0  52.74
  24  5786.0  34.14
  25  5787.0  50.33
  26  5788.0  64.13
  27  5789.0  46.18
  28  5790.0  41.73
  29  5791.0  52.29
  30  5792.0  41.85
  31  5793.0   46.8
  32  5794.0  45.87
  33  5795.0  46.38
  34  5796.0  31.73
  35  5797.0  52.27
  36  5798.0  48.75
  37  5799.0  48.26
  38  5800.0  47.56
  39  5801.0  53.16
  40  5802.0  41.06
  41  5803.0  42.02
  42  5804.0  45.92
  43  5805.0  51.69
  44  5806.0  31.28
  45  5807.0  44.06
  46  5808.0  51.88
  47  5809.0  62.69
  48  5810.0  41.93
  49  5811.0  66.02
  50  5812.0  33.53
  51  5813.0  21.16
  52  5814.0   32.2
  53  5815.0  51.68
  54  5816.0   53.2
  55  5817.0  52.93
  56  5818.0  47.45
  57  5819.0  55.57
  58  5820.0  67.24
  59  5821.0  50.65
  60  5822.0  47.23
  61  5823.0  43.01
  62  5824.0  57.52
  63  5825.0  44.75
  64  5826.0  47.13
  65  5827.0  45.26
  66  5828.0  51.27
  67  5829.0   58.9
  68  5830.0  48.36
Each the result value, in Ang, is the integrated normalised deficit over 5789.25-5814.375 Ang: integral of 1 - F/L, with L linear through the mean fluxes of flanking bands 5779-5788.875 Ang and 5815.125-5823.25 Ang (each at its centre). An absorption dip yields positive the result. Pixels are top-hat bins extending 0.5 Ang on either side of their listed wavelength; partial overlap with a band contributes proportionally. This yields 2.4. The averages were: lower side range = 47.2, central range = 45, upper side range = 52.4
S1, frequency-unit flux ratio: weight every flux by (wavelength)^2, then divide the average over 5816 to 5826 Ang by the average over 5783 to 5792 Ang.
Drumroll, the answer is 1.1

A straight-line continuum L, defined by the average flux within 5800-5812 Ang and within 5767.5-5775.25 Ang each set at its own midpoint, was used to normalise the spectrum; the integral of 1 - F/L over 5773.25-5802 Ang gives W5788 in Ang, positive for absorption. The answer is 0.6 Ang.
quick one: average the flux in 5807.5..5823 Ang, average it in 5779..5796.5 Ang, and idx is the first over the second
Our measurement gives 1.07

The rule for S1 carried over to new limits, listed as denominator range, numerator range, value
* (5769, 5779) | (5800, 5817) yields 0.96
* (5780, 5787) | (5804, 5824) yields 1.09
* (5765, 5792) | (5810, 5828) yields 1.01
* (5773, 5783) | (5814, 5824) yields 1.13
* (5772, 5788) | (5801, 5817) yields 0.98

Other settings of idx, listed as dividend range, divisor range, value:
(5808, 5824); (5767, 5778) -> 1.00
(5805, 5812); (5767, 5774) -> 0.99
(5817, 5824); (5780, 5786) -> 1.17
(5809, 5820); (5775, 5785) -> 1.00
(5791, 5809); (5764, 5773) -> 0.90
